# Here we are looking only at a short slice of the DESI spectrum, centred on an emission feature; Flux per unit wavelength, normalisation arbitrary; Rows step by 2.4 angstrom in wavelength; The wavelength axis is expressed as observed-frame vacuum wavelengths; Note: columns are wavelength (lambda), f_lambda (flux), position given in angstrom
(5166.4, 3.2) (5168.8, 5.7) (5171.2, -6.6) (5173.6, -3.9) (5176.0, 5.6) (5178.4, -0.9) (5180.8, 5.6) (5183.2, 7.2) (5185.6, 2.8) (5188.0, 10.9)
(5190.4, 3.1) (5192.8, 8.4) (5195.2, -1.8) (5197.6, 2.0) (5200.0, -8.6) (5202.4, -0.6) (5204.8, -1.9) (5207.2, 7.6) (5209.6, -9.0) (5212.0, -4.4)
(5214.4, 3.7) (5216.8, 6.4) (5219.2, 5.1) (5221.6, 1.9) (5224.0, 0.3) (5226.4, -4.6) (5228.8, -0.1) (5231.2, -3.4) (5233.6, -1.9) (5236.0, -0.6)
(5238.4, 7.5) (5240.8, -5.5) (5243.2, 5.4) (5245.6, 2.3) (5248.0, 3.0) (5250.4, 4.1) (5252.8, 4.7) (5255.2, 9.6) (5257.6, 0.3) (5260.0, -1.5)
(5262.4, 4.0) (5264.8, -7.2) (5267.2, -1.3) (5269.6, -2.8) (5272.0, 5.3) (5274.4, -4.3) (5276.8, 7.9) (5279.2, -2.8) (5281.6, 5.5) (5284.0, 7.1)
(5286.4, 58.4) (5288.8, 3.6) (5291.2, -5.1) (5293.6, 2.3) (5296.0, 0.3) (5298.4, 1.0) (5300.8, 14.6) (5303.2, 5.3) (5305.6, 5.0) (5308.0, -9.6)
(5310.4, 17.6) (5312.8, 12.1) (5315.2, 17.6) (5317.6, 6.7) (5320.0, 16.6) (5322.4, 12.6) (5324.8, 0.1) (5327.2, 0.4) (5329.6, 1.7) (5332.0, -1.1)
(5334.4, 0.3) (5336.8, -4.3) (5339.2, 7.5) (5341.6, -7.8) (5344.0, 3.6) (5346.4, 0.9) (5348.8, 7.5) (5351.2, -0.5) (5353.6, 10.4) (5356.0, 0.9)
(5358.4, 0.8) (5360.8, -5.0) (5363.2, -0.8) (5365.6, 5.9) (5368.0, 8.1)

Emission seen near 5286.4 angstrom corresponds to H-gamma 4340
